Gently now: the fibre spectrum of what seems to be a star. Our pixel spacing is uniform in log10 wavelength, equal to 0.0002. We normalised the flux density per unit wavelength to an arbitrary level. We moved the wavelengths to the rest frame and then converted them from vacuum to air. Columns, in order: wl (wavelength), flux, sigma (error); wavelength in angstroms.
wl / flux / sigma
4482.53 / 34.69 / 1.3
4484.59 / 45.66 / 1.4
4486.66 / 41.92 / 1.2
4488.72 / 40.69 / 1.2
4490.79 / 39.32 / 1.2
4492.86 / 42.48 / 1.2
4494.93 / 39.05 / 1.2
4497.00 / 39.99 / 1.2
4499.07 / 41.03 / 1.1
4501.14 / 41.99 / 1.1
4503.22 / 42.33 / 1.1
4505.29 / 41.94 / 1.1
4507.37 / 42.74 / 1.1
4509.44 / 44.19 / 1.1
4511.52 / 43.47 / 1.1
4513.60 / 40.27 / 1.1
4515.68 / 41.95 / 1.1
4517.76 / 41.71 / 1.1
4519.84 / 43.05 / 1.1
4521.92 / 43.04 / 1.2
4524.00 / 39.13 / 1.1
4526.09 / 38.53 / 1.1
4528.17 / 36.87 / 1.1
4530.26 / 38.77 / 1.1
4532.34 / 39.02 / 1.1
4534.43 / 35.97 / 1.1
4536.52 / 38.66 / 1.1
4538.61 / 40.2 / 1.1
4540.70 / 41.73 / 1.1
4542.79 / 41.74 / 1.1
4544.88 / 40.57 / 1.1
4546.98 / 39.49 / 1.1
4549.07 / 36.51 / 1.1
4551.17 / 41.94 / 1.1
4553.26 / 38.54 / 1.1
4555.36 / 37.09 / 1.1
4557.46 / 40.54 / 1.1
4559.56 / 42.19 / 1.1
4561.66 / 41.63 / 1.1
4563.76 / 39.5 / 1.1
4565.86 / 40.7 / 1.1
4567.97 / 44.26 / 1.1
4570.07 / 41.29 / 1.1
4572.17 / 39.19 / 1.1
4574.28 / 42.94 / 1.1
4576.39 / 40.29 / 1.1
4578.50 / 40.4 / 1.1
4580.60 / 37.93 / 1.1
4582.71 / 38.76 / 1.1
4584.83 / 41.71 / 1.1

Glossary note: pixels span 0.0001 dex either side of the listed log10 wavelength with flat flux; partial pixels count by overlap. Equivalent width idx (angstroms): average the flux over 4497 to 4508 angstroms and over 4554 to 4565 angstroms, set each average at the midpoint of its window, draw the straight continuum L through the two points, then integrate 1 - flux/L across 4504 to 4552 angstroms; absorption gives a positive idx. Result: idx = 0.6 angstroms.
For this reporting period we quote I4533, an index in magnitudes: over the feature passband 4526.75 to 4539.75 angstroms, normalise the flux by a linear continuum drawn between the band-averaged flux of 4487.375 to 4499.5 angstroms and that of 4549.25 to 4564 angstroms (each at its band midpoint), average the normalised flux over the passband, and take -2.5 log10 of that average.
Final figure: 0.05 mag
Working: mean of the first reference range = 40.4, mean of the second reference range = 40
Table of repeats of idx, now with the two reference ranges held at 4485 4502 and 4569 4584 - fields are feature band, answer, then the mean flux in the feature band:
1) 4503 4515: -0.5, 42.5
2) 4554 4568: -0.1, 40.5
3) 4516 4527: -0.1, 41.2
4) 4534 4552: 0.3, 39.7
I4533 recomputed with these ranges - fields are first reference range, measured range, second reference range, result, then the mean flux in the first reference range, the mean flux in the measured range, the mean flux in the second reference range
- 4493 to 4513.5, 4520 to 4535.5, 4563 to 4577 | 0.07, 41.8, 39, 41.2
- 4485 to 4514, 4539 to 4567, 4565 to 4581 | 0.03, 41.6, 40.2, 41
